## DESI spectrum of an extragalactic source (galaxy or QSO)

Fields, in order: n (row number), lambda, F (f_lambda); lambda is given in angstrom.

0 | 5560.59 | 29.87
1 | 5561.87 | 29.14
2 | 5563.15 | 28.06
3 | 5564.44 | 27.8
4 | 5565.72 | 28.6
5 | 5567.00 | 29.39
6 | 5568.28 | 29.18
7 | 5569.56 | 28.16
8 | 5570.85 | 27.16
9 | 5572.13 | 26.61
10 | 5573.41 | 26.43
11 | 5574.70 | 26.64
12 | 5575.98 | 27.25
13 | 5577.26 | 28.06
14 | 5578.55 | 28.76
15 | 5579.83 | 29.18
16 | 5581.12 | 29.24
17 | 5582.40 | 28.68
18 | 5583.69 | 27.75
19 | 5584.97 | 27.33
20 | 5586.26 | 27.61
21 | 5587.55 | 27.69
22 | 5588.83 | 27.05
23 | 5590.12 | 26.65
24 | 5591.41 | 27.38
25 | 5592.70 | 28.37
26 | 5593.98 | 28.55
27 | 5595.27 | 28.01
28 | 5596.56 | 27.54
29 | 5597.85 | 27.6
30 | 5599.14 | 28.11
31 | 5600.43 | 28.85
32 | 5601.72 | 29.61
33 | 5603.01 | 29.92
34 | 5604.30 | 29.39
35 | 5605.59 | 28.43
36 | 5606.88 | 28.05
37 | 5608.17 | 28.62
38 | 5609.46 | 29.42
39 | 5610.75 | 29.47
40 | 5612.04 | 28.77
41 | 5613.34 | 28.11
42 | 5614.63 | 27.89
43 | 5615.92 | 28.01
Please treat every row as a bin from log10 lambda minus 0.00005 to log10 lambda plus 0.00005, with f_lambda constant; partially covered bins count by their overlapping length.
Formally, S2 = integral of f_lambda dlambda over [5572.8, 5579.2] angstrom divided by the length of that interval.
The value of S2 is 27.4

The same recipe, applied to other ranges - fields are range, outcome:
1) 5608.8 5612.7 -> 29.2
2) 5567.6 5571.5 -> 28.2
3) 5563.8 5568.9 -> 28.8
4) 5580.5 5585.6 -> 28.3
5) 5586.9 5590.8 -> 27.1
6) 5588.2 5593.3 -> 27.3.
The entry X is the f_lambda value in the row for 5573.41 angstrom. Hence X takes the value 26.43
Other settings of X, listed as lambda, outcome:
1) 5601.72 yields 29.61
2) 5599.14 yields 28.11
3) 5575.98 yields 27.25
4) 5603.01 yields 29.92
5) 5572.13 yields 26.61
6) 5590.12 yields 26.65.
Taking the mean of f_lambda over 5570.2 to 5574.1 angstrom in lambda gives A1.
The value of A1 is 26.7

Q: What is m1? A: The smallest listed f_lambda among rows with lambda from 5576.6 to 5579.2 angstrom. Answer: 28.06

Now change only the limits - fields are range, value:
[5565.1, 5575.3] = 26.43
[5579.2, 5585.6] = 27.33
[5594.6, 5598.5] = 27.54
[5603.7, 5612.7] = 28.05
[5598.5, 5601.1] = 28.11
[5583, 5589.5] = 27.05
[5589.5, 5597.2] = 26.65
